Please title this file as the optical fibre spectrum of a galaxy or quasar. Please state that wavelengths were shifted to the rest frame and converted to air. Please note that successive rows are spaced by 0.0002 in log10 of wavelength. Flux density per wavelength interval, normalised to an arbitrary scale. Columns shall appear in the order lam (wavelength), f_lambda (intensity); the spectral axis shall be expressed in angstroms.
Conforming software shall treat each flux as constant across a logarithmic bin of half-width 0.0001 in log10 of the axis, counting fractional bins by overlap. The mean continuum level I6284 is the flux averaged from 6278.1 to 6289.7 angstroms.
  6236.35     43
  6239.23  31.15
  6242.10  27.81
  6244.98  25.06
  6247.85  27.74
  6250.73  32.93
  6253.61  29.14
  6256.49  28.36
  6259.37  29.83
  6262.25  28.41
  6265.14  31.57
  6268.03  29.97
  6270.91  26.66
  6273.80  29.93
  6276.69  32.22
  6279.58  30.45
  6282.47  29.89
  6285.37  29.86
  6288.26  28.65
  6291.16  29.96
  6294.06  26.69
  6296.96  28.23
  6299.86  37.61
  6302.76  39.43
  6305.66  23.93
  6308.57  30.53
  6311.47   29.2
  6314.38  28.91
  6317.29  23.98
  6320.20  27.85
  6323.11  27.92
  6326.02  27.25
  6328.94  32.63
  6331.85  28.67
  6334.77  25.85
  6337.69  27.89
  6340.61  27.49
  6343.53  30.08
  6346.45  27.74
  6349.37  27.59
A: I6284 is 29.7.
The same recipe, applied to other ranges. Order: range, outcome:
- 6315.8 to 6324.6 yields 26.6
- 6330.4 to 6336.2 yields 27.2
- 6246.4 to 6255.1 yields 29.9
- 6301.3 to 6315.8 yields 30.4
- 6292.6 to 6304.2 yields 33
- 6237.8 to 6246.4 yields 28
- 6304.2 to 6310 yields 27.2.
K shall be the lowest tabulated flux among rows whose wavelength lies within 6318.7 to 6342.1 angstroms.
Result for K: 25.85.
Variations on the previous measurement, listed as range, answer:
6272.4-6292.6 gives 28.65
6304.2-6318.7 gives 23.93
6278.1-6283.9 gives 29.89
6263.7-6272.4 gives 26.66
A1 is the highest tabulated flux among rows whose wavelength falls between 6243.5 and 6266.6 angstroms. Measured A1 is 32.93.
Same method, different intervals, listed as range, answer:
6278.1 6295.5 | 30.45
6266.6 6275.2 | 29.97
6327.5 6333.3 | 32.63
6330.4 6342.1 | 28.67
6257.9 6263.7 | 29.83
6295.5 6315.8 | 39.43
